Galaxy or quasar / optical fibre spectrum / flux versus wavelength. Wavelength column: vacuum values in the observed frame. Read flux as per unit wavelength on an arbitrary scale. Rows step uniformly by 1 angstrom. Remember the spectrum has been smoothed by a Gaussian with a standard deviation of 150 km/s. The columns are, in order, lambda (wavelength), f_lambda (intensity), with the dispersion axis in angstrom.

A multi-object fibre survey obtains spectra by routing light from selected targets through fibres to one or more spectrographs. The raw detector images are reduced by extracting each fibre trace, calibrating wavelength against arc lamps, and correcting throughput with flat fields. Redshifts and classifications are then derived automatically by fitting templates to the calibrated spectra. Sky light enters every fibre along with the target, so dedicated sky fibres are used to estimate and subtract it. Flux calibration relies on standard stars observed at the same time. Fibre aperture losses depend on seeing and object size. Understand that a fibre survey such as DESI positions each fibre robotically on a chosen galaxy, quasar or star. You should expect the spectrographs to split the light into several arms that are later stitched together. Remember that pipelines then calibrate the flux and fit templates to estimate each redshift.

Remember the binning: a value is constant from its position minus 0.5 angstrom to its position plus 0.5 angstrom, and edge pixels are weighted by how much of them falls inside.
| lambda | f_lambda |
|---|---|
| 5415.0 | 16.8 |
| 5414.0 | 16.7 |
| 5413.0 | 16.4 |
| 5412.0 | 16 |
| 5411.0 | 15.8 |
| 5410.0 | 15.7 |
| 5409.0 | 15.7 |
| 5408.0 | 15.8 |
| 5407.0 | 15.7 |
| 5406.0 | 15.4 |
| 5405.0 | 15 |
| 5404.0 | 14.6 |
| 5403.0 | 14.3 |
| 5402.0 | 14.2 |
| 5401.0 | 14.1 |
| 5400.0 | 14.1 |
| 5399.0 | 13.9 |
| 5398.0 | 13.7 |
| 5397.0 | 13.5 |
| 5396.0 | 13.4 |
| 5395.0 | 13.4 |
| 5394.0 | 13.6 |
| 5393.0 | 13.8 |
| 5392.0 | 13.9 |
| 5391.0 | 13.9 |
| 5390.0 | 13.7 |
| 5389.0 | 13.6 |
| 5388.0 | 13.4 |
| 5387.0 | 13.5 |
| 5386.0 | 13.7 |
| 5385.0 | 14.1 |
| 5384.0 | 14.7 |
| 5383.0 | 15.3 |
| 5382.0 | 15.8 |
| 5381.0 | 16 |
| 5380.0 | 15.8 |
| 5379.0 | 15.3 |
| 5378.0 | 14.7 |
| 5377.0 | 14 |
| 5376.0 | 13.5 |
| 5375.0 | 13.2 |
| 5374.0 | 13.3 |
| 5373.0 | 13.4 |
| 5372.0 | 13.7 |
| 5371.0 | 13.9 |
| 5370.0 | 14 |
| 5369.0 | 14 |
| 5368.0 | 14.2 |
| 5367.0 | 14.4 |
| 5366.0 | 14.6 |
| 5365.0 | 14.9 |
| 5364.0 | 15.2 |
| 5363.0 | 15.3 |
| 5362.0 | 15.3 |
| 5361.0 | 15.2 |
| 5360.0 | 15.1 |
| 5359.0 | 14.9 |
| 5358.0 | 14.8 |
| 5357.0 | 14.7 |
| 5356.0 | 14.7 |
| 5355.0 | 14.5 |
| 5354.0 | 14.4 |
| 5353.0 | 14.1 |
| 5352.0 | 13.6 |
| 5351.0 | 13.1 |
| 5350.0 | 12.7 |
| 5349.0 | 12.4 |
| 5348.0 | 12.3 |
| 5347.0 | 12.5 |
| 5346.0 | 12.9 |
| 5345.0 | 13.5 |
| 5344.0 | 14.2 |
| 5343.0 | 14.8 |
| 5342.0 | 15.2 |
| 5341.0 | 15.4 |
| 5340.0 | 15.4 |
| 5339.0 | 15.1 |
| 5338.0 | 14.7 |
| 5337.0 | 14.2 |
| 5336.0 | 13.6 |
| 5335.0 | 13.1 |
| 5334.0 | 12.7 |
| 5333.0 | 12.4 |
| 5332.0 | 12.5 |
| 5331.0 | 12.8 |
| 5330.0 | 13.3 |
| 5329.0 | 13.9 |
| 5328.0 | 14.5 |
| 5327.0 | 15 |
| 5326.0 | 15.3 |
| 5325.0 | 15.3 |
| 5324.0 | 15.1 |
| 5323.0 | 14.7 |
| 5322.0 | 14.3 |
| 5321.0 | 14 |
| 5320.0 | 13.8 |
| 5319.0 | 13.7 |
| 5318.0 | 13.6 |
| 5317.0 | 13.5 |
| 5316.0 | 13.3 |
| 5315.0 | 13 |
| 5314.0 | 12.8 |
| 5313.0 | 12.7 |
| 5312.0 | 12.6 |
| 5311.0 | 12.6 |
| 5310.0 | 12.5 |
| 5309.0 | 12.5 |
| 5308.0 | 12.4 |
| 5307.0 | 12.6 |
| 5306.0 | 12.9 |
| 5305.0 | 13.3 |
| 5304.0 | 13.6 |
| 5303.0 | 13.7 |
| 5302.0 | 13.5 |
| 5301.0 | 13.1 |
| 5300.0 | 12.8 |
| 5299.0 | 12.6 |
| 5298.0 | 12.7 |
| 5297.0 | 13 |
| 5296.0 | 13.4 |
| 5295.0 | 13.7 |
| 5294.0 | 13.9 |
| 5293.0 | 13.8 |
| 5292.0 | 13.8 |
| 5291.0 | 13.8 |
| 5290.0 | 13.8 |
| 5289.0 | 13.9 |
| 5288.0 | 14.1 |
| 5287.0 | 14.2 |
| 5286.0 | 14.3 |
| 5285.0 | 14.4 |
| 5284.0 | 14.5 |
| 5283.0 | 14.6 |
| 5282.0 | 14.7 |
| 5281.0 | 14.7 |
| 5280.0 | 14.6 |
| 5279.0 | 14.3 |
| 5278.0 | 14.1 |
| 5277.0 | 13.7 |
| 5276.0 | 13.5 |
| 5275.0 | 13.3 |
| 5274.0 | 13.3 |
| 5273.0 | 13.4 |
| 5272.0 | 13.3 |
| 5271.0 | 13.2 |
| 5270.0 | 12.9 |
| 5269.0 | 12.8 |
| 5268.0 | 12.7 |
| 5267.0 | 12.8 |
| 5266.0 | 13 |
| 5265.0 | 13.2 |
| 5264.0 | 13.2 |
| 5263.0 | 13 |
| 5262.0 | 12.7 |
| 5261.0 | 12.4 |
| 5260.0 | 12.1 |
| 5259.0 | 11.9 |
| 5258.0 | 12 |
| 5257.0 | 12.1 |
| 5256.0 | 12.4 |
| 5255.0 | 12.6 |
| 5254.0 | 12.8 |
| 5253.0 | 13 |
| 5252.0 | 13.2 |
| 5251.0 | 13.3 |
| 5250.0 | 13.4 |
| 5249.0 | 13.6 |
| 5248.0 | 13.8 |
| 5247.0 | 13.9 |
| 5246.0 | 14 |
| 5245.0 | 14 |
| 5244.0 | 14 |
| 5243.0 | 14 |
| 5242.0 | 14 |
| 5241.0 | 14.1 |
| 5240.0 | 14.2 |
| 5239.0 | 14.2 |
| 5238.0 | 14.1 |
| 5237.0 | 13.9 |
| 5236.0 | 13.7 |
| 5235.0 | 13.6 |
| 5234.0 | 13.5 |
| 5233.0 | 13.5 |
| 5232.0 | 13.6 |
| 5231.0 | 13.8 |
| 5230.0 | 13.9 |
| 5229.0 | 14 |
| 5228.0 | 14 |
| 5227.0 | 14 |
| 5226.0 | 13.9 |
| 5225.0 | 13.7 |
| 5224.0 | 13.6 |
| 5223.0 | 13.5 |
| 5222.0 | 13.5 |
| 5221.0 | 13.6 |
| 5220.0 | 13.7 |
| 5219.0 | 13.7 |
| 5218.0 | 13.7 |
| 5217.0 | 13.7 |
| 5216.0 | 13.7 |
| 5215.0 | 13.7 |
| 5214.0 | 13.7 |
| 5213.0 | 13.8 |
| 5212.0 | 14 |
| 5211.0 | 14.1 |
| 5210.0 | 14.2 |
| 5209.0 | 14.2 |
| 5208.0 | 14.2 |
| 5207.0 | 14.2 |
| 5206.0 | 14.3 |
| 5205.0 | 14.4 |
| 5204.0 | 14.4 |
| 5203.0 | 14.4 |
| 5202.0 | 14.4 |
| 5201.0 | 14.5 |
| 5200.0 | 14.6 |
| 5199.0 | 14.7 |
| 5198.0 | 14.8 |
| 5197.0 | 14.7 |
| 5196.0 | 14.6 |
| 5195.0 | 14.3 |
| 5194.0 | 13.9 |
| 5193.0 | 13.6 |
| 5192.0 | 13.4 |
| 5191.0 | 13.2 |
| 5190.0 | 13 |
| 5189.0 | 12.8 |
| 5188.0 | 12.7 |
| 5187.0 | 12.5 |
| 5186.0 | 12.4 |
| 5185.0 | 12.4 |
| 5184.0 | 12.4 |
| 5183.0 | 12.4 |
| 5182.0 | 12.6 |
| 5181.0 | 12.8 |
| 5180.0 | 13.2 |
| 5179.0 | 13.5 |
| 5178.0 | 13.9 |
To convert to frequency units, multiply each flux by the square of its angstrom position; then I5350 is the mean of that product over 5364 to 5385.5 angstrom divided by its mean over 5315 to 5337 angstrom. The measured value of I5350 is 1.1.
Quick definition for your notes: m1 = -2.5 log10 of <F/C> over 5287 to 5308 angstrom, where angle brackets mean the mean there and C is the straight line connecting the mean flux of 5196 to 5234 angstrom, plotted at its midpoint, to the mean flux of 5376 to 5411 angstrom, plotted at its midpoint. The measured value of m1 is 0.06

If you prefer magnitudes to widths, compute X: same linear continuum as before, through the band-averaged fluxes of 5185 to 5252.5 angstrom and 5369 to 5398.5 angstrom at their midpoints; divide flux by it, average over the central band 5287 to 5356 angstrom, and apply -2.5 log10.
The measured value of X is 0.029 mag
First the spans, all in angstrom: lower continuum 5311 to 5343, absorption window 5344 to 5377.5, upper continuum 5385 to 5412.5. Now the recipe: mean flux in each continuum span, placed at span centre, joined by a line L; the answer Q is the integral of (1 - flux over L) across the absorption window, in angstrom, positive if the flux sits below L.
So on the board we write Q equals 0.2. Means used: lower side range 13.9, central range 14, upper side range 14.3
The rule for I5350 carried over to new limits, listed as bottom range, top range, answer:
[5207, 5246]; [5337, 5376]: 1.08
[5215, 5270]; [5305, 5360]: 1.06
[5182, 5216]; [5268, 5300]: 1.03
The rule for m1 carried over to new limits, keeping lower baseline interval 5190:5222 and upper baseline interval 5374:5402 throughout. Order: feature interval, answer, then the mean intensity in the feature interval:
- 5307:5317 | 0.11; 12.7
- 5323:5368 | -0.01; 14.2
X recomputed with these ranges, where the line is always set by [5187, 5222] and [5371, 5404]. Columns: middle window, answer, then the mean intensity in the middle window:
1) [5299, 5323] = 0.067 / 13.2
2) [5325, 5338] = 0.025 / 13.7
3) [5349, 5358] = 0.010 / 13.9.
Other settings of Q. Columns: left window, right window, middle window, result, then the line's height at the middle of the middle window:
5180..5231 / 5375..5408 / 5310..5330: 0.4 angstrom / 14.1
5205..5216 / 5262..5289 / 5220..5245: 0.2 angstrom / 13.9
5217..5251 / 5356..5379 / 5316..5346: 0.3 angstrom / 14.2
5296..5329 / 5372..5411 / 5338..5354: 0.0 angstrom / 13.8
